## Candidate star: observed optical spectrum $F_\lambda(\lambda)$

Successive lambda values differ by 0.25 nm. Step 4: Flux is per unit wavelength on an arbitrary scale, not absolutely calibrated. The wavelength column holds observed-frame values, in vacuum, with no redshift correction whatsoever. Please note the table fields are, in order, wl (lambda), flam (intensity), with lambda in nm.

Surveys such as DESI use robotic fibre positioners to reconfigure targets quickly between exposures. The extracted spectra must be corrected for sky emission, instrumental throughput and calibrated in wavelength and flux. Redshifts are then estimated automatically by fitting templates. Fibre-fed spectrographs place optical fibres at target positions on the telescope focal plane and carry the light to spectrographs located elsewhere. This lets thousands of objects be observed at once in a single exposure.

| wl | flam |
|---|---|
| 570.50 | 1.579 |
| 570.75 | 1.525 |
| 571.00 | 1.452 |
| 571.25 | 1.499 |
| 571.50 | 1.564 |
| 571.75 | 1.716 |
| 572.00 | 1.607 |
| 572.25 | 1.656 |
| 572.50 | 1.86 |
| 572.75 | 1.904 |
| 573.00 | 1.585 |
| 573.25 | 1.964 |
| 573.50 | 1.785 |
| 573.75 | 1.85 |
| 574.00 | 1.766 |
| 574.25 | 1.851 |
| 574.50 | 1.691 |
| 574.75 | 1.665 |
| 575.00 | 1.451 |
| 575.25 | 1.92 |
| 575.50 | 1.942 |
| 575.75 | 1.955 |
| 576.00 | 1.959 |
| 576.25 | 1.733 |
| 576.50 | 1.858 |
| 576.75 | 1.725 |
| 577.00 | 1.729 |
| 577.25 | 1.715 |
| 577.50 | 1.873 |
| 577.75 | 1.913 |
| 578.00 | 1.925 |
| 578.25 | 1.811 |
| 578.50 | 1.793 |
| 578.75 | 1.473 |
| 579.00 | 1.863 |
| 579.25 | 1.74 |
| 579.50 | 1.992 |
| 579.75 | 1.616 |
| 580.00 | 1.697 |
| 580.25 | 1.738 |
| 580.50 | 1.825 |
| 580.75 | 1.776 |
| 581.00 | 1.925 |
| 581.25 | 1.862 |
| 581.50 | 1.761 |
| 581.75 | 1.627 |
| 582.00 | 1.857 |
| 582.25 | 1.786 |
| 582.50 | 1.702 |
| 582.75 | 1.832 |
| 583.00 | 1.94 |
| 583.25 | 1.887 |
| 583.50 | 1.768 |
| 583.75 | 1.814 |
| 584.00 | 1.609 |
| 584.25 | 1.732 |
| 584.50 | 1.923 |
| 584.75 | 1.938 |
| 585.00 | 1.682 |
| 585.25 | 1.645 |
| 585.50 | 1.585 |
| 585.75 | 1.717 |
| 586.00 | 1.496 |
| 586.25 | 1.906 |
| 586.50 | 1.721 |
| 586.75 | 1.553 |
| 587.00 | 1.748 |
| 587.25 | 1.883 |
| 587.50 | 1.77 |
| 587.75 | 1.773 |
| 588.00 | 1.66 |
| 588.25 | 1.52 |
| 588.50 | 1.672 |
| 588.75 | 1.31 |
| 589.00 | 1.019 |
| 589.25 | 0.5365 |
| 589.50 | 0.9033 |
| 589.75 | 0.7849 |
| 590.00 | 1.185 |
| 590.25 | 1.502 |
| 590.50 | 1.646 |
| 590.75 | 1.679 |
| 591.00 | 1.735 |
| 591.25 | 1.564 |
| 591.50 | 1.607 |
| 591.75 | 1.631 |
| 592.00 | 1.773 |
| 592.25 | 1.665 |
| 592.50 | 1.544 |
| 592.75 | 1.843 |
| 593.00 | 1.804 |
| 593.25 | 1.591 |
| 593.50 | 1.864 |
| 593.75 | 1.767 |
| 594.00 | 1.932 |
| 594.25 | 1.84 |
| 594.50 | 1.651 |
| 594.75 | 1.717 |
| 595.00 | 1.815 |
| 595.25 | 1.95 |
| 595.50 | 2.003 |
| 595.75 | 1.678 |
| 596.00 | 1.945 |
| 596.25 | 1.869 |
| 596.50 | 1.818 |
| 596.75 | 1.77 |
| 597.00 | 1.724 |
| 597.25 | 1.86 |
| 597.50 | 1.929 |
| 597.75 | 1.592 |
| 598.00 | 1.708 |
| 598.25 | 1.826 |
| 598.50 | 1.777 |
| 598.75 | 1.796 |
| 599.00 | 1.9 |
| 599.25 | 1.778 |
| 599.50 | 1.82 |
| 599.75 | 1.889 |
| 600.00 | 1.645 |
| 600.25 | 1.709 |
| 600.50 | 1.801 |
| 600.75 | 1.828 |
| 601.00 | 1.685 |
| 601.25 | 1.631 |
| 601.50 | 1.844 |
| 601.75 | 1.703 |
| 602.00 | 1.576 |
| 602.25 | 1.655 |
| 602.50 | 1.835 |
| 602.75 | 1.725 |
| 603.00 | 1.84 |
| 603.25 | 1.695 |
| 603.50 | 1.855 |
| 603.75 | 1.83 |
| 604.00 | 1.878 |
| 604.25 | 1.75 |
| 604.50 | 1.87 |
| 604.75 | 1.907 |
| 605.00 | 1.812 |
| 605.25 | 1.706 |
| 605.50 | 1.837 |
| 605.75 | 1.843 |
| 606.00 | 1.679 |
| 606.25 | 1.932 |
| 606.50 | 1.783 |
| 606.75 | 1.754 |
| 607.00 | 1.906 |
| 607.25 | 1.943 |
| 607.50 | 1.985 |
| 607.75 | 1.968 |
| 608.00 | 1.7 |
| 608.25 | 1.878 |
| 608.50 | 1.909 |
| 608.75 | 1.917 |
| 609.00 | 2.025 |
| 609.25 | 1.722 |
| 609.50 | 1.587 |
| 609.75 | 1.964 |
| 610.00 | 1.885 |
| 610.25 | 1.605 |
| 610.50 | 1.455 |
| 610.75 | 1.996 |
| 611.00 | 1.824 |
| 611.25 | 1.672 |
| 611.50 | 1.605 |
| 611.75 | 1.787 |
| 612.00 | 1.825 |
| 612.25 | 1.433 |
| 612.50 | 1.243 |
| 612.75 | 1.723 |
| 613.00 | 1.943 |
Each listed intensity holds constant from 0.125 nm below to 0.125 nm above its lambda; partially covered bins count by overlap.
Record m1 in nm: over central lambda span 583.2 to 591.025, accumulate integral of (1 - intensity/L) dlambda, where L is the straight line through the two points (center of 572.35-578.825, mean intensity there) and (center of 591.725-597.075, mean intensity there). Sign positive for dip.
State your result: 0.98 nm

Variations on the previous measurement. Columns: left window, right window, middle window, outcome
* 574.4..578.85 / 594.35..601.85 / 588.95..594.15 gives 0.804 nm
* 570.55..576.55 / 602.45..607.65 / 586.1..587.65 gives 0.014 nm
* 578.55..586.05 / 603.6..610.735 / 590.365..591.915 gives 0.121 nm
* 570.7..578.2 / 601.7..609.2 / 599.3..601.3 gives 0.062 nm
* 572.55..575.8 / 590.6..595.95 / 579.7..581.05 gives 0.012 nm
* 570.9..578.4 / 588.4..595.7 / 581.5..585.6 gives -0.259 nm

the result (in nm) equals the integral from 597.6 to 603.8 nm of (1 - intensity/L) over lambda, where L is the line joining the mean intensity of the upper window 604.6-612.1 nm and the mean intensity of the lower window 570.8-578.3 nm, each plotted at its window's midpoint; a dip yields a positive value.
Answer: 0.15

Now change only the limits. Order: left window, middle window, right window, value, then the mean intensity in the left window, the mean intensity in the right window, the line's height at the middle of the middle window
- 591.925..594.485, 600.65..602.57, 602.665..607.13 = 0.09 nm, 1.76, 1.81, 1.8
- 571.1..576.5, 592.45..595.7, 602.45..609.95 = 0.02 nm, 1.76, 1.83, 1.81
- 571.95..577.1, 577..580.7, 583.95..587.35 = -0.04 nm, 1.79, 1.73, 1.76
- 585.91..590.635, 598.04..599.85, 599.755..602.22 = -0.15 nm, 1.45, 1.72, 1.68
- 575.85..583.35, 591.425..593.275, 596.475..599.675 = 0.11 nm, 1.8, 1.79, 1.79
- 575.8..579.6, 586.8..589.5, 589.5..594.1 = 0.31 nm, 1.81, 1.6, 1.65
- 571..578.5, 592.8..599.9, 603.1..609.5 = 0.04 nm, 1.77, 1.84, 1.82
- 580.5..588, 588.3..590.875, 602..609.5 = 0.79 nm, 1.77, 1.82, 1.78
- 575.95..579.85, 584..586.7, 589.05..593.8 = -0.16 nm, 1.79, 1.49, 1.63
